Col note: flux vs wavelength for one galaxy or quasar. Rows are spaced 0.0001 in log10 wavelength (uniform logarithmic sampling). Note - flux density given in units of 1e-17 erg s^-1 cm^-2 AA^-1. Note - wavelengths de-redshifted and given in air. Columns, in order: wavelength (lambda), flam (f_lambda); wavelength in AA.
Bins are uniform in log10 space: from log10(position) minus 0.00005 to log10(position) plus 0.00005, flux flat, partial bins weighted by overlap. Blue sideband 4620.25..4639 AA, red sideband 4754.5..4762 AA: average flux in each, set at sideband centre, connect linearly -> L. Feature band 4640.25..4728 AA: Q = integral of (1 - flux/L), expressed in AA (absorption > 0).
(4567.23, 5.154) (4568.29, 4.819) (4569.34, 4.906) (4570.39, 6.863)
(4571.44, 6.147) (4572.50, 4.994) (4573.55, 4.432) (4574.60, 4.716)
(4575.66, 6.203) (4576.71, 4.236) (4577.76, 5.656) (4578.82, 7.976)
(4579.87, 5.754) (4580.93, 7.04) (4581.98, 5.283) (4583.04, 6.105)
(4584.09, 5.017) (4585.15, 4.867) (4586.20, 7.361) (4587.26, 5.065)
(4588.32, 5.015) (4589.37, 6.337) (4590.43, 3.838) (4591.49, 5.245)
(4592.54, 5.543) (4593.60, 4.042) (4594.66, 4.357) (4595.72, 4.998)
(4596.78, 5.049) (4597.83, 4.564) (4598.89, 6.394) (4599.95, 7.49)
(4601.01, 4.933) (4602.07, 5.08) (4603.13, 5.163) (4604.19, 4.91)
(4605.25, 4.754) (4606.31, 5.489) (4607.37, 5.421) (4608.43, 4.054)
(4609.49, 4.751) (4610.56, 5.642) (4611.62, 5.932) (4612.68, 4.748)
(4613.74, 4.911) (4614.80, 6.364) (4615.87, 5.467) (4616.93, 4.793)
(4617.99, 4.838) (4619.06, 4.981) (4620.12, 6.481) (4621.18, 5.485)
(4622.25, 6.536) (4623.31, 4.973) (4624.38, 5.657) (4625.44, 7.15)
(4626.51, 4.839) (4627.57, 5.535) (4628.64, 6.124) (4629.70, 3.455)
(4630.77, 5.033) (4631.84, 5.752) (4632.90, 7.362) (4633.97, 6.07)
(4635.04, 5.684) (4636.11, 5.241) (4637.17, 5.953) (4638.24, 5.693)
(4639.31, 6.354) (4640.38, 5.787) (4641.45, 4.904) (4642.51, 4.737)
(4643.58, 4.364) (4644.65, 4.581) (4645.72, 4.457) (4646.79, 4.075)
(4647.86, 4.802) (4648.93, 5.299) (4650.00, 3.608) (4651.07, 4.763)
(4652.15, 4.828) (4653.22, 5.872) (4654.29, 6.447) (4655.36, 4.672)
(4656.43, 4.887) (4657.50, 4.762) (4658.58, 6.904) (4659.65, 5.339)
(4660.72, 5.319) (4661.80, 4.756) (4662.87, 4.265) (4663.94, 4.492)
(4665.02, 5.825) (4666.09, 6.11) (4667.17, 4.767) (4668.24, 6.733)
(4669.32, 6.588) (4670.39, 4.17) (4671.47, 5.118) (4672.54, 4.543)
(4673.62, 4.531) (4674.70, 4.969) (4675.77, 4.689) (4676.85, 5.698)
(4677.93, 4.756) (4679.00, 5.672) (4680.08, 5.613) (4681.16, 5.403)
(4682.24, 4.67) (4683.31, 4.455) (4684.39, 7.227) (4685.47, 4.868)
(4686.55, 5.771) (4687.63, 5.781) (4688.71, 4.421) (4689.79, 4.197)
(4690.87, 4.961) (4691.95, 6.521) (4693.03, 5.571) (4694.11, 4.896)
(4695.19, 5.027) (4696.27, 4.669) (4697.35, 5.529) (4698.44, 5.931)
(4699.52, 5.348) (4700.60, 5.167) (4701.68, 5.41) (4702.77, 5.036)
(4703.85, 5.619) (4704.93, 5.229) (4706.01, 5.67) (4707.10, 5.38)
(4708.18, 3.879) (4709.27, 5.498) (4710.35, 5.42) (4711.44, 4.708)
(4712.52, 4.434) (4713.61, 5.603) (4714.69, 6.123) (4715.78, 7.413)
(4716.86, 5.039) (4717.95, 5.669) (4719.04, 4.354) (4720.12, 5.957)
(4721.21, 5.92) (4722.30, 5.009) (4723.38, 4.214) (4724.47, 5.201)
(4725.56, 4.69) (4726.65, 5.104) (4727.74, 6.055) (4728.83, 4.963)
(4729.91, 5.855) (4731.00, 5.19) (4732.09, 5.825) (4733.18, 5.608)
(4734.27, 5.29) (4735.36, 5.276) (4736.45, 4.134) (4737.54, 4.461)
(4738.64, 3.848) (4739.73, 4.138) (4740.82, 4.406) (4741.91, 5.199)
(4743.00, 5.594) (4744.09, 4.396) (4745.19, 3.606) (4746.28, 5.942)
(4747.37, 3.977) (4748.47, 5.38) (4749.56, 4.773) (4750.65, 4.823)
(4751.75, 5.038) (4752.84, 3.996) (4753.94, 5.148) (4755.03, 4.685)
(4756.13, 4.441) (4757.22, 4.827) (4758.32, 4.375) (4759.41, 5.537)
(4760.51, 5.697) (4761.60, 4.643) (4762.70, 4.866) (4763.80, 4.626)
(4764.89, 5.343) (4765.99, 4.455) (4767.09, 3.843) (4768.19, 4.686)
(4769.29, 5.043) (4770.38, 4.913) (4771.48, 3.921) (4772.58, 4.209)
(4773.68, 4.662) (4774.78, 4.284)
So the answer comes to 2.5 AA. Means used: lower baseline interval 5.7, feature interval 5.2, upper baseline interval 4.89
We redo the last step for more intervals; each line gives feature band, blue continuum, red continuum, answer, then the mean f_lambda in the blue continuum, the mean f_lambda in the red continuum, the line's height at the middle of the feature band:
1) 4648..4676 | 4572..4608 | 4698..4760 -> 0.4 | 5.39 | 5.08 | 5.23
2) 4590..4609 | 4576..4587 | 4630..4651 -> 2.1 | 5.92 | 5.22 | 5.7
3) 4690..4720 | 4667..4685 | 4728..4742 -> -1.3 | 5.28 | 4.95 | 5.12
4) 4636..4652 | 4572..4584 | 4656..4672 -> 1.3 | 5.65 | 5.34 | 5.41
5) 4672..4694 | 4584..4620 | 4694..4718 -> 0.4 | 5.23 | 5.34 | 5.31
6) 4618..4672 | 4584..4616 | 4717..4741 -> -1.7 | 5.25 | 5.06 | 5.19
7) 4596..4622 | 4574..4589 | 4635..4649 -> 0.6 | 5.74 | 5.11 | 5.45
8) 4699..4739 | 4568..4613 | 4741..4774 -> -2.8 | 5.38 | 4.75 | 4.9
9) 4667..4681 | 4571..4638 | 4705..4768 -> -0.1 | 5.45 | 5.01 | 5.22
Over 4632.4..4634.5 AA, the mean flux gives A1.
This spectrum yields 6.7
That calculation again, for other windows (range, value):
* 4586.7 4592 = 5.1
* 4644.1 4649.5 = 4.64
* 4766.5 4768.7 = 4.25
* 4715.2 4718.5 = 6.03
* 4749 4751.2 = 4.81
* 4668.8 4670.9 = 5.4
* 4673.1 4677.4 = 4.97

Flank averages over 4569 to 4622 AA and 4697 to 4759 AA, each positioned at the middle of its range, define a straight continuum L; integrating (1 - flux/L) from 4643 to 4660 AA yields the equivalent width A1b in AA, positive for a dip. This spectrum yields 0.9 AA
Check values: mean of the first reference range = 5.4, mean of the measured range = 4.97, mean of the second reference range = 5.08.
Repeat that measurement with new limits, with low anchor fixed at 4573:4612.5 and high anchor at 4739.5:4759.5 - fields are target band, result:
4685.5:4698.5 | -0.7 AA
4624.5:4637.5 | -1.2 AA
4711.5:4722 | -1.5 AA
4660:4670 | -0.7 AA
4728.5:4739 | -0.6 AA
